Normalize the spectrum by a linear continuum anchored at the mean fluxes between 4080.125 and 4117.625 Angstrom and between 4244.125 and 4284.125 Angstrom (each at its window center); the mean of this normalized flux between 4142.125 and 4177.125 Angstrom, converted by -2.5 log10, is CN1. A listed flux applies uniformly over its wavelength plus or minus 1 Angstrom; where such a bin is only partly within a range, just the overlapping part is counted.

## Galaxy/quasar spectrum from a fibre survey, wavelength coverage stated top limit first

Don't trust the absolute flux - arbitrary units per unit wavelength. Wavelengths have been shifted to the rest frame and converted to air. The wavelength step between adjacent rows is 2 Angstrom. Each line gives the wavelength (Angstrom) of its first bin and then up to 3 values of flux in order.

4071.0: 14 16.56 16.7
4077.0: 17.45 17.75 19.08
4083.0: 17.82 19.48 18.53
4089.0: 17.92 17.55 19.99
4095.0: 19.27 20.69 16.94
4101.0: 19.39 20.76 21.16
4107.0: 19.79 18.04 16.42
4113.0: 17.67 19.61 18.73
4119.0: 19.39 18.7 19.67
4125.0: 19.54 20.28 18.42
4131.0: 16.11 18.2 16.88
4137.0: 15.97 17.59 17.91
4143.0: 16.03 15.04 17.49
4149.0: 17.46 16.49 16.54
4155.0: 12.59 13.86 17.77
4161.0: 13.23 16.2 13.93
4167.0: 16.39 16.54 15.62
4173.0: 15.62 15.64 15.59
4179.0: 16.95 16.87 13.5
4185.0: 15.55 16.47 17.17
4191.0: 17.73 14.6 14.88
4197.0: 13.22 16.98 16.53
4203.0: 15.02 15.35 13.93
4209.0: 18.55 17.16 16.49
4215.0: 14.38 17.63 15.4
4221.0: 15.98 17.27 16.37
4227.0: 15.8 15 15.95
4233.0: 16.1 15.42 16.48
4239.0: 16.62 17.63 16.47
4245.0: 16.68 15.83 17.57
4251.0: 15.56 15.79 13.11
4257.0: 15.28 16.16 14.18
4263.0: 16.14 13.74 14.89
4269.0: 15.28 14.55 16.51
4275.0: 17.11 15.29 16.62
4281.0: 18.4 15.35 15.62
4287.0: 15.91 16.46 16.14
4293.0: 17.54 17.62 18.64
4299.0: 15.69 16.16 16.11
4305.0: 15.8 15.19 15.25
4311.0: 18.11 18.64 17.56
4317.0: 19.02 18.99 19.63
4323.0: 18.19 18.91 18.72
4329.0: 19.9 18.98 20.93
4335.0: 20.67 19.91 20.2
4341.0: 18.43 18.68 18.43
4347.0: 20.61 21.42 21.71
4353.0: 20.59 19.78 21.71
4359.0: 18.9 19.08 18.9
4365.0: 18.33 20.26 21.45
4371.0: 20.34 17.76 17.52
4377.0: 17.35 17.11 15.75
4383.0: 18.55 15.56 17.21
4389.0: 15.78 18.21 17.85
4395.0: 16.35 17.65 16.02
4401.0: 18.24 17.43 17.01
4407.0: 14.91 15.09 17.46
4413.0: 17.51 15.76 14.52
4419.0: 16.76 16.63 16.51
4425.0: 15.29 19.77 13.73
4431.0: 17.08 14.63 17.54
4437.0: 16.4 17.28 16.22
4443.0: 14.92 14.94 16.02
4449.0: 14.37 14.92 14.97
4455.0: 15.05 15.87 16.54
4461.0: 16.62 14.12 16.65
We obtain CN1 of 0.13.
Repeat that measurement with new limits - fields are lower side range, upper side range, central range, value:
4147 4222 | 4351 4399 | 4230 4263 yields 0.047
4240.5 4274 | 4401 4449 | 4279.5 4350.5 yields -0.145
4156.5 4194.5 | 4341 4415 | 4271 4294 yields 0.045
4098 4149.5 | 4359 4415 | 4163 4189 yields 0.147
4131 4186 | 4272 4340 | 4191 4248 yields 0.043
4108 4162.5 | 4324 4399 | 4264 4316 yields 0.128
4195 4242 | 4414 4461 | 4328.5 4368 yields -0.238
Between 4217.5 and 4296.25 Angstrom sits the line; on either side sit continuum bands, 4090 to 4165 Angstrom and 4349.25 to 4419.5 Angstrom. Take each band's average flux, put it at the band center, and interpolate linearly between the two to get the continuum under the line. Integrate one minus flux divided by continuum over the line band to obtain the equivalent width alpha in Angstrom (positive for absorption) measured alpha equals 7.9 Angstrom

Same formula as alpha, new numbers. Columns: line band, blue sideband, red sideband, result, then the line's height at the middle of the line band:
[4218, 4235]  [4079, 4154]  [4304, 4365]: 2.49 Angstrom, 18.7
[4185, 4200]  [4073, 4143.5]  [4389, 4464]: 1.68 Angstrom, 17.8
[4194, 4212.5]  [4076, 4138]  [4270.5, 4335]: 2.31 Angstrom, 18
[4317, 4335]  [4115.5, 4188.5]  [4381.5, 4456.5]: -3.18 Angstrom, 16.4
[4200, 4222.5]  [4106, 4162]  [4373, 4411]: 1.49 Angstrom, 17.2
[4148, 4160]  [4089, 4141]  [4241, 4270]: 1.35 Angstrom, 17.8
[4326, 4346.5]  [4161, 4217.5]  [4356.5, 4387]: -1.78 Angstrom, 18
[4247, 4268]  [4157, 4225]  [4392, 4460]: 0.91 Angstrom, 16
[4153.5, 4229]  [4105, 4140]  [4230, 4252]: 6.42 Angstrom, 17.2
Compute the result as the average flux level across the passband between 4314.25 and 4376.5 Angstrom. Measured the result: 19.5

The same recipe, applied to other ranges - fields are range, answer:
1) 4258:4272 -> 15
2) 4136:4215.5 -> 15.9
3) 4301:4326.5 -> 17.6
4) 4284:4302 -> 16.6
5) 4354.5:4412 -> 17.8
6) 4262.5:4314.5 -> 16.3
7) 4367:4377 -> 19.2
